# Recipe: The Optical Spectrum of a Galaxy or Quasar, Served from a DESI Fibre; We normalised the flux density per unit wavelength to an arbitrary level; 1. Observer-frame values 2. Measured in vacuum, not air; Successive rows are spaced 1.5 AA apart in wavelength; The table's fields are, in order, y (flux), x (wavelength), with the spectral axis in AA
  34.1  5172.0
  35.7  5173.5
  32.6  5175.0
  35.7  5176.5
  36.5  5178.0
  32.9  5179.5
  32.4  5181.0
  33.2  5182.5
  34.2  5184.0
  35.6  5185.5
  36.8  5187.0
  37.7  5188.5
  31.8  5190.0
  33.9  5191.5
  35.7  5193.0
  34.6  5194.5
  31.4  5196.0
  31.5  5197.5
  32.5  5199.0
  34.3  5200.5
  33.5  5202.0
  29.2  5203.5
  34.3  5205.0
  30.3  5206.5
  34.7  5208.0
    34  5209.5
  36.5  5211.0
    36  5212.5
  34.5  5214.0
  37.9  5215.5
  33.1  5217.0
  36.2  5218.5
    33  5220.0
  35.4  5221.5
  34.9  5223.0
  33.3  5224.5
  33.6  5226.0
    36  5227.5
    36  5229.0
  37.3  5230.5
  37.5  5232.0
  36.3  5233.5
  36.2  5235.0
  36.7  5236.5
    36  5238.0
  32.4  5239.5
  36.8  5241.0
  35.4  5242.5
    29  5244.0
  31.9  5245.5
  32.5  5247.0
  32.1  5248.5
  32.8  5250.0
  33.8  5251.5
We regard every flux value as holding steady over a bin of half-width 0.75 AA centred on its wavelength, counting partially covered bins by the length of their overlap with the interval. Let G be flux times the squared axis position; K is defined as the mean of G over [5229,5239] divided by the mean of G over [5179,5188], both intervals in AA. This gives 1.08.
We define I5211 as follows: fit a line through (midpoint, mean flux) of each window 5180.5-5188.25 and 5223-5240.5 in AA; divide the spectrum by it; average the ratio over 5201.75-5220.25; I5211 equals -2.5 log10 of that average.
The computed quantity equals 0.03 mag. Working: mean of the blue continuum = 34.7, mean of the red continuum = 35.6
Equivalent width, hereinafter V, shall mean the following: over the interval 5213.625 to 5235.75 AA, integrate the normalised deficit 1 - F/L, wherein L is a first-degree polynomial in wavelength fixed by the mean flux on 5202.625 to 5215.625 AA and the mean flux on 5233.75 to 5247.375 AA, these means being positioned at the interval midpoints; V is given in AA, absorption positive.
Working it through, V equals -0.9 AA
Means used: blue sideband 34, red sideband 34.2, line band 35.4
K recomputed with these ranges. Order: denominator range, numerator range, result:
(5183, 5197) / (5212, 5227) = 1.02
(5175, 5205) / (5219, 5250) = 1.04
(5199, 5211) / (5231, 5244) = 1.09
